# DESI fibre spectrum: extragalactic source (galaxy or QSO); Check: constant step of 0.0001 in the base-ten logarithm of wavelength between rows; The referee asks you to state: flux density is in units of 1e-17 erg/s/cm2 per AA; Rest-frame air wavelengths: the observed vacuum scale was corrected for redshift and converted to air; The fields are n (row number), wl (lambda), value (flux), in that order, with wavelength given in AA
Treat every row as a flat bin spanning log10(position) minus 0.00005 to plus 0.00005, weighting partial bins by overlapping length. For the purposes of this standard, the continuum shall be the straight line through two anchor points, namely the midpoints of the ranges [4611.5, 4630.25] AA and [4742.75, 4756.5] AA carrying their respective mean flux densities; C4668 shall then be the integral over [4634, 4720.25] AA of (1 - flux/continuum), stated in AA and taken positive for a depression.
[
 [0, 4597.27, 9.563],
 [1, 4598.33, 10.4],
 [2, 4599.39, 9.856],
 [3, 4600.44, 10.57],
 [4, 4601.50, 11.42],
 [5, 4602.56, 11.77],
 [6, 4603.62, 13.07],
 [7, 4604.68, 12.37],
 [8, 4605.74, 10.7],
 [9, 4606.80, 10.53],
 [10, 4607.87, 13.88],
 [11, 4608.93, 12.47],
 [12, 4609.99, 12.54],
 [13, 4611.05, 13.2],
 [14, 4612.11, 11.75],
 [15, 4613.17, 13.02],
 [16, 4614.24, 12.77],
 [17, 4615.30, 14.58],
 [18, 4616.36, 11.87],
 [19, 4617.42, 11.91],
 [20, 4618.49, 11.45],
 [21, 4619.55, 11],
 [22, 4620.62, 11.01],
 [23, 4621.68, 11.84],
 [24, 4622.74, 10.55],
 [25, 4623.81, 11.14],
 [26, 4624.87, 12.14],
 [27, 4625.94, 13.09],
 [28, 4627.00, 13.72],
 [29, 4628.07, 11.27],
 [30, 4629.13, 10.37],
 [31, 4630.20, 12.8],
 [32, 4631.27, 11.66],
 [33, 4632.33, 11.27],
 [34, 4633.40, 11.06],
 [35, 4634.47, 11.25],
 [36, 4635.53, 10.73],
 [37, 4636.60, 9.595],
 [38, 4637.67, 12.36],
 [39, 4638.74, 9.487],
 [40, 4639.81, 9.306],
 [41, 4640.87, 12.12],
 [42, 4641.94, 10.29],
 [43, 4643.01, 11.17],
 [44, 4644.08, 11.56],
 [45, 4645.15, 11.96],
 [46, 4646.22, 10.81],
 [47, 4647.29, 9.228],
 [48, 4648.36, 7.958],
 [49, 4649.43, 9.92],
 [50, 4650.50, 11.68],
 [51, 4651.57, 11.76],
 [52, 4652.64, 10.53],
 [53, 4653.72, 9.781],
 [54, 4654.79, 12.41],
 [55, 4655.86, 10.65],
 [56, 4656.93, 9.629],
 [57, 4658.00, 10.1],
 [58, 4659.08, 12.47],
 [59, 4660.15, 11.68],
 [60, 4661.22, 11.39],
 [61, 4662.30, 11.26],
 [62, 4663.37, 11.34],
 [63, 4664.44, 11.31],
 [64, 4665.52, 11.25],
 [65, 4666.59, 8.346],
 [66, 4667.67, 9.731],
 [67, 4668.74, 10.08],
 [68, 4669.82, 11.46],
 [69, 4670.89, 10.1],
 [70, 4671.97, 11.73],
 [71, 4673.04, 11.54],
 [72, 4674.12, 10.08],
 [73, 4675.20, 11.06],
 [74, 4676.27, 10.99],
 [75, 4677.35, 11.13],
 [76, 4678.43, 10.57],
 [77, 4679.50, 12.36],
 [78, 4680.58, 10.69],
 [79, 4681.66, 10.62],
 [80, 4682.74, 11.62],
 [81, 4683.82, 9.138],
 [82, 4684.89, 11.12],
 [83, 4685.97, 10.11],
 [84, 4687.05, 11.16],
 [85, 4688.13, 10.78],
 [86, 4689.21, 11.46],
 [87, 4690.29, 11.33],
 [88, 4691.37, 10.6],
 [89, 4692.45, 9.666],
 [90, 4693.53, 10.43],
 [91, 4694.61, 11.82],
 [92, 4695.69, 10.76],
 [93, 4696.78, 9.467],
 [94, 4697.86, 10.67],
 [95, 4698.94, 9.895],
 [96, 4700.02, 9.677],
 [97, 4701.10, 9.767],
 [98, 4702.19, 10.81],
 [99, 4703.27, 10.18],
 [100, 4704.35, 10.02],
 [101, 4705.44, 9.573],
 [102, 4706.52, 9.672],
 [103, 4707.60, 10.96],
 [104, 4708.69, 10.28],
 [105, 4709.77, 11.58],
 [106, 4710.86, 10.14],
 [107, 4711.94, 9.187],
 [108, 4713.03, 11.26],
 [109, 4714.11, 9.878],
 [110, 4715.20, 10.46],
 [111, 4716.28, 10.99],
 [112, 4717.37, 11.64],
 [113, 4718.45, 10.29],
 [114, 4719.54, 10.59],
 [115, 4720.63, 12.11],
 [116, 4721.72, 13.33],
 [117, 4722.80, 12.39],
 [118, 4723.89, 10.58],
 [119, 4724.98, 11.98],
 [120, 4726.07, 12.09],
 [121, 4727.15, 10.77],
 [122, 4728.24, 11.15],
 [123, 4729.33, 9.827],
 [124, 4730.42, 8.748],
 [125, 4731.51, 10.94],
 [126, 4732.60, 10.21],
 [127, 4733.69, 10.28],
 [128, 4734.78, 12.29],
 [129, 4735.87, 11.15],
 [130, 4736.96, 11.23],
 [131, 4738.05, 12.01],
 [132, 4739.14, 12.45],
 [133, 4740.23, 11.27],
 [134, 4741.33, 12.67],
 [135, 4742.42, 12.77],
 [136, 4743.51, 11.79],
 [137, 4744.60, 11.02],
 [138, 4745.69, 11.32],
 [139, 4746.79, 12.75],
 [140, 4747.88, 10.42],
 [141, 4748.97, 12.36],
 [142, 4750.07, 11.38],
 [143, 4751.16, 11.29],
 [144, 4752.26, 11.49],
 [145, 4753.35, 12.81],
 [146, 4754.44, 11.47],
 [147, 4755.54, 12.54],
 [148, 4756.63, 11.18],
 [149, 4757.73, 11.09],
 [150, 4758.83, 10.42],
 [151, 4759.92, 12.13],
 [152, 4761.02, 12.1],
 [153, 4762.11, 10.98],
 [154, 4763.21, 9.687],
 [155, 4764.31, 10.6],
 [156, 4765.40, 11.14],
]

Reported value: 8.9 AA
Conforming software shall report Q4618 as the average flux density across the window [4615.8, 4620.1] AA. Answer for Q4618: 11.6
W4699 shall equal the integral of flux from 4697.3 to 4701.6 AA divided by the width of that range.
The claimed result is 10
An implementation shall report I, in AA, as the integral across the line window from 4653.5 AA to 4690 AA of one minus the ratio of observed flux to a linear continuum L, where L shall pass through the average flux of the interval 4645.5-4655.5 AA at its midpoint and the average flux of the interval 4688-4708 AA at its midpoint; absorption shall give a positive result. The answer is -1.5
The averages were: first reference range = 10.5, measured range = 10.9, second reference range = 10.4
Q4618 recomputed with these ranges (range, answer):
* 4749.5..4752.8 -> 11.4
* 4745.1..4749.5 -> 11.7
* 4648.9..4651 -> 10.8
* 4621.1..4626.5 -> 11.8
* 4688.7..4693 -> 10.8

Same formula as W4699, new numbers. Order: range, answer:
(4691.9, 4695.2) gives 10.6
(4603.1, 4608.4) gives 12.1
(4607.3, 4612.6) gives 12.8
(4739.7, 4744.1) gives 12.1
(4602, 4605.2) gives 12.4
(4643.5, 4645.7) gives 11.7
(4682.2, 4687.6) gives 10.6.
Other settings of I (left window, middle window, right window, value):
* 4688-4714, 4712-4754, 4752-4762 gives -0.80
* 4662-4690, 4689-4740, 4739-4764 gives 1.99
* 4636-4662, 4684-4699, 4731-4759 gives 0.62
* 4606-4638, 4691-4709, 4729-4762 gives 2.11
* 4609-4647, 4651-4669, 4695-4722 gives 0.57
